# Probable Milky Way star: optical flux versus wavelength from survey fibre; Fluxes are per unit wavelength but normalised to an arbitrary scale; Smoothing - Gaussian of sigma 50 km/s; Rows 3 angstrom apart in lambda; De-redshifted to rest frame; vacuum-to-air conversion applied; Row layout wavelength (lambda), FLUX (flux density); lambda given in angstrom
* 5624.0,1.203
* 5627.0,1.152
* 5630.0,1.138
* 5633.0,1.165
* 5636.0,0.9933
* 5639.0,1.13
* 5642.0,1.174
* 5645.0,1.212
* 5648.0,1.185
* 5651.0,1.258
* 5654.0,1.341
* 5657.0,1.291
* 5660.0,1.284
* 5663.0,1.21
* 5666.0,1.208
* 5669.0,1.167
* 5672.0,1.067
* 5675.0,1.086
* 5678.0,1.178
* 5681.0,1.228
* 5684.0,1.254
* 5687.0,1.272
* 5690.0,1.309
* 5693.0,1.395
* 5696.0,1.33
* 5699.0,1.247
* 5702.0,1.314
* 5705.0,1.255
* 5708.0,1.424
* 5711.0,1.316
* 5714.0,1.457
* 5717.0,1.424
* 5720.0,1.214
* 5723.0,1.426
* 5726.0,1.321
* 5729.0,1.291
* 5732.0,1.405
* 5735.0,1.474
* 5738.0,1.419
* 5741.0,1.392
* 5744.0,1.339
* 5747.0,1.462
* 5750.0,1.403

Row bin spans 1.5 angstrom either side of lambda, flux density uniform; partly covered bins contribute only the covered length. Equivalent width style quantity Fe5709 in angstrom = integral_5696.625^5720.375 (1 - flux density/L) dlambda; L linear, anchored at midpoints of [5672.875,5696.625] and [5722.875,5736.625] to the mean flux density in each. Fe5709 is -0.3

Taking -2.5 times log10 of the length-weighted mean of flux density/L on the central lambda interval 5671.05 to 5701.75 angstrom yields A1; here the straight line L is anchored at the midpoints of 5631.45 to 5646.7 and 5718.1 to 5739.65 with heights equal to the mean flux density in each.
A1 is 0.01 mag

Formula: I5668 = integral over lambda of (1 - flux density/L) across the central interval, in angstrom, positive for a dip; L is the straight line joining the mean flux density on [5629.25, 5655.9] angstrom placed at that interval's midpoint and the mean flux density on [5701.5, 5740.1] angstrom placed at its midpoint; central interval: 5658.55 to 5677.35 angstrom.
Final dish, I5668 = 1.1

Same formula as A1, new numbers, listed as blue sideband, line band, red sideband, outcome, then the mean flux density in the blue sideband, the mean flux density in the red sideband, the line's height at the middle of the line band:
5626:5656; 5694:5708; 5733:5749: 0.01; 1.18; 1.42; 1.32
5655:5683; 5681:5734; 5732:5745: -0.02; 1.19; 1.41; 1.31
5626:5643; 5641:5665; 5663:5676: -0.10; 1.12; 1.14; 1.13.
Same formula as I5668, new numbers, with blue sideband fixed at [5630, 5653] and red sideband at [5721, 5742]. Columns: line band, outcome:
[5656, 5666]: -0.34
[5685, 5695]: -0.31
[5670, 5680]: 1.02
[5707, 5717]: -0.48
